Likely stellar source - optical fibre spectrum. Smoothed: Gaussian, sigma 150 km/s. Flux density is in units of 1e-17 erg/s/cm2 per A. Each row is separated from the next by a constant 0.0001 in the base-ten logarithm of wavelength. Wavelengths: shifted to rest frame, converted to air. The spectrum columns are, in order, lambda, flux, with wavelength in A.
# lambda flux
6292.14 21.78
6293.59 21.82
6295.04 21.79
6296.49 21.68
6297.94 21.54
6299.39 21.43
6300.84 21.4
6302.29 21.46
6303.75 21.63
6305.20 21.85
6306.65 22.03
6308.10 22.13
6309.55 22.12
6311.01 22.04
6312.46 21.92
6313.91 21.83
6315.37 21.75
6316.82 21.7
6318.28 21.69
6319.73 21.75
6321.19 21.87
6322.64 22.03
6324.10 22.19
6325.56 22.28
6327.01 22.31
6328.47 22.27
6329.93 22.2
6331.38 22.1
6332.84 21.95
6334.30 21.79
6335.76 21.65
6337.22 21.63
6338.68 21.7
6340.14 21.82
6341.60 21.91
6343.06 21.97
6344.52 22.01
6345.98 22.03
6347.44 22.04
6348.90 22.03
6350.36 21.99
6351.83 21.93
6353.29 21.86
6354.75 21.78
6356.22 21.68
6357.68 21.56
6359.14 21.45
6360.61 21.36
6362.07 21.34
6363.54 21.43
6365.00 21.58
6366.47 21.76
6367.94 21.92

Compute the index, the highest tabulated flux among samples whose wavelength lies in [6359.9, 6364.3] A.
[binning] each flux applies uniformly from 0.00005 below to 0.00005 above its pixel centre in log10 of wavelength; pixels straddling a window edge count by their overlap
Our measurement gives 21.43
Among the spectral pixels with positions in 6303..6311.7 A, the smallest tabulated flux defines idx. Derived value 21.63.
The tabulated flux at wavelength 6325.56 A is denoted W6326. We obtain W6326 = 22.28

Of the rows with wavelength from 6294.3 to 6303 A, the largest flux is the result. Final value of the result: 21.79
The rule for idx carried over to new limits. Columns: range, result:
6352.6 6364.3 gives 21.34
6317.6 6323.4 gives 21.69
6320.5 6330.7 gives 21.87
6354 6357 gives 21.68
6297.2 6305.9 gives 21.4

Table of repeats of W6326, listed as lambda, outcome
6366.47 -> 21.76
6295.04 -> 21.79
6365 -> 21.58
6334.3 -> 21.79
